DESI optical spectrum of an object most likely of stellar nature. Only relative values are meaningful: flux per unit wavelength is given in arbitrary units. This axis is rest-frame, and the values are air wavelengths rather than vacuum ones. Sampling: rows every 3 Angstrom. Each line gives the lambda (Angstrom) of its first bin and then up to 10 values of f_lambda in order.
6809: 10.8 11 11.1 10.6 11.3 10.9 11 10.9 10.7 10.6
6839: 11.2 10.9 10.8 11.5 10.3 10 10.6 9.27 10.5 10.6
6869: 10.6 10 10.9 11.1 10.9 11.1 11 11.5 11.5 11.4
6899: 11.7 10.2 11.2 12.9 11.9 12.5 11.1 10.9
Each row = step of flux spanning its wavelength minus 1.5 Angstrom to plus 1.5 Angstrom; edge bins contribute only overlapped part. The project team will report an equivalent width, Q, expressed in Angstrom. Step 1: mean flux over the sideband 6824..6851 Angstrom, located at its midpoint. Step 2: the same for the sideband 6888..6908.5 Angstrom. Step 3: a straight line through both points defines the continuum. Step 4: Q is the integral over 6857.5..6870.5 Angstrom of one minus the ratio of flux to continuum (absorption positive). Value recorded 1.0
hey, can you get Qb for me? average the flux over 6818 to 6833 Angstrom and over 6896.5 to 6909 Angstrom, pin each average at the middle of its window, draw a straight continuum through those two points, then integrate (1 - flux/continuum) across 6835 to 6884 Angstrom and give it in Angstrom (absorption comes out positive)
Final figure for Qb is 2.4 Angstrom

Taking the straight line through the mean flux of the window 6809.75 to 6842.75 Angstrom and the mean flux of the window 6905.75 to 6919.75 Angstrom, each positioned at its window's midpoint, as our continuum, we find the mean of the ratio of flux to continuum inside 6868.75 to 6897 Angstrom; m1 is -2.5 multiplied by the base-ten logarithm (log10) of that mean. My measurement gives 0.06 mag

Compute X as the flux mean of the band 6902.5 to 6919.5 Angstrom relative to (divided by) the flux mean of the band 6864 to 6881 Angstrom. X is 1.10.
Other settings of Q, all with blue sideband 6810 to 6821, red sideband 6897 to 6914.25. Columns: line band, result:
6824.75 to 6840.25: 0.3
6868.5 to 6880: 0.8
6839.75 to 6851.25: 0.2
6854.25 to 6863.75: 1.0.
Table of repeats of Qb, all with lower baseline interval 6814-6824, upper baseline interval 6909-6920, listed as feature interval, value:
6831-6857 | 1.02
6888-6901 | 0.16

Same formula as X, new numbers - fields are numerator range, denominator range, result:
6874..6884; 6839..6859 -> 1.03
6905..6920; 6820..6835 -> 1.09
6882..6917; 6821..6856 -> 1.06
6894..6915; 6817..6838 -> 1.07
